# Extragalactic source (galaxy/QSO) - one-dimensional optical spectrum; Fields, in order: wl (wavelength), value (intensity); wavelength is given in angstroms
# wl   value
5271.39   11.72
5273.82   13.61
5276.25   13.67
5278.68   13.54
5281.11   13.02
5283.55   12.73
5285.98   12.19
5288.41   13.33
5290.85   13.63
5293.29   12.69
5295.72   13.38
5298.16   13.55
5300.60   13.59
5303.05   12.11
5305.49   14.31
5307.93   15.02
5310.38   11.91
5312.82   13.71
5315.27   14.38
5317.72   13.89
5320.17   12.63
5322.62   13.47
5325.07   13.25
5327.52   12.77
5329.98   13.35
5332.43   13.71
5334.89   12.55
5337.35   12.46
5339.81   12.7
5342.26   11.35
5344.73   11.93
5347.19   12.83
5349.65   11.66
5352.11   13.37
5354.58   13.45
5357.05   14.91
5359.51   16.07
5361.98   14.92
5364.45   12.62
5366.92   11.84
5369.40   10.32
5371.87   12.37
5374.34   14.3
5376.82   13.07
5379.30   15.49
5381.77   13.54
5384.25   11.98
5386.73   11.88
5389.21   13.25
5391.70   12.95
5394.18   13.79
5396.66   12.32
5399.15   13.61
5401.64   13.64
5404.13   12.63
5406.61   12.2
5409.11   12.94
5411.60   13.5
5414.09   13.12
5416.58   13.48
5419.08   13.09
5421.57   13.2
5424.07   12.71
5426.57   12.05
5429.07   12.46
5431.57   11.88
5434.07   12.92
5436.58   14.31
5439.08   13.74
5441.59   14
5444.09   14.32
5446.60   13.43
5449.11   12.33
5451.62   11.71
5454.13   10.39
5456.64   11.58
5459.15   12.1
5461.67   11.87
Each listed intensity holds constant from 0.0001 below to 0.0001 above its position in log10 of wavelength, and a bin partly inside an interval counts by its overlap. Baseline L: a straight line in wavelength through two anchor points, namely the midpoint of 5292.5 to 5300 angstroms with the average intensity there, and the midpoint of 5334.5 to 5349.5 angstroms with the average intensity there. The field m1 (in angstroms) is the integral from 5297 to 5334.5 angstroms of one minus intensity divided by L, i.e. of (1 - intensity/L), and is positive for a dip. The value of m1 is -1.7 angstroms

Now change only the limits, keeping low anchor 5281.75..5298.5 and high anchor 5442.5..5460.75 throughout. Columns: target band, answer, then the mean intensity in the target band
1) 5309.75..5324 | -0.5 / 13.4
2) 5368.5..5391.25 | -0.6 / 13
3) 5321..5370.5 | -0.8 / 13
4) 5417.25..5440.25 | -1.0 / 12.9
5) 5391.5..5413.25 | -1.0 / 13.1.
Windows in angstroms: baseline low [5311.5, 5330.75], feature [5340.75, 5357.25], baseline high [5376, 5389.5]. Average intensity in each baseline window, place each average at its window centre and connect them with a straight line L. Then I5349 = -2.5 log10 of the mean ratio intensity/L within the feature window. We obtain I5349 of 0.056 mag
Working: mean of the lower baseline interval 13.4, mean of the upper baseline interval 13.2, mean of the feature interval 12.7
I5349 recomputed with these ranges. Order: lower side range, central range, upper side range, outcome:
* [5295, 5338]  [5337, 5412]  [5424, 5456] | 0.00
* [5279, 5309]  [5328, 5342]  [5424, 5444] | 0.03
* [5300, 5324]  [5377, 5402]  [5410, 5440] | 0.00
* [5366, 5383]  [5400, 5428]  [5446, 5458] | -0.05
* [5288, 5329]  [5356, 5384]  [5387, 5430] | -0.03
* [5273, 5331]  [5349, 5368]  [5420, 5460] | -0.05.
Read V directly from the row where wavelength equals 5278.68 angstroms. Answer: 13.54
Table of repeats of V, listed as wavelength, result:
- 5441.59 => 14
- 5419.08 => 13.09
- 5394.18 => 13.79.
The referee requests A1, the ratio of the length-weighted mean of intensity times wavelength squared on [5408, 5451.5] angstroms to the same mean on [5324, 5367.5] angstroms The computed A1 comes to 1.0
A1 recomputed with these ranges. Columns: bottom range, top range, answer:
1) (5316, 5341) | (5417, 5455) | 1.02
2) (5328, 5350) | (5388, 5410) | 1.06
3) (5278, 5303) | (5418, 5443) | 1.05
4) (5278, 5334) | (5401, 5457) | 1.01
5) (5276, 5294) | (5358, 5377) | 1.04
